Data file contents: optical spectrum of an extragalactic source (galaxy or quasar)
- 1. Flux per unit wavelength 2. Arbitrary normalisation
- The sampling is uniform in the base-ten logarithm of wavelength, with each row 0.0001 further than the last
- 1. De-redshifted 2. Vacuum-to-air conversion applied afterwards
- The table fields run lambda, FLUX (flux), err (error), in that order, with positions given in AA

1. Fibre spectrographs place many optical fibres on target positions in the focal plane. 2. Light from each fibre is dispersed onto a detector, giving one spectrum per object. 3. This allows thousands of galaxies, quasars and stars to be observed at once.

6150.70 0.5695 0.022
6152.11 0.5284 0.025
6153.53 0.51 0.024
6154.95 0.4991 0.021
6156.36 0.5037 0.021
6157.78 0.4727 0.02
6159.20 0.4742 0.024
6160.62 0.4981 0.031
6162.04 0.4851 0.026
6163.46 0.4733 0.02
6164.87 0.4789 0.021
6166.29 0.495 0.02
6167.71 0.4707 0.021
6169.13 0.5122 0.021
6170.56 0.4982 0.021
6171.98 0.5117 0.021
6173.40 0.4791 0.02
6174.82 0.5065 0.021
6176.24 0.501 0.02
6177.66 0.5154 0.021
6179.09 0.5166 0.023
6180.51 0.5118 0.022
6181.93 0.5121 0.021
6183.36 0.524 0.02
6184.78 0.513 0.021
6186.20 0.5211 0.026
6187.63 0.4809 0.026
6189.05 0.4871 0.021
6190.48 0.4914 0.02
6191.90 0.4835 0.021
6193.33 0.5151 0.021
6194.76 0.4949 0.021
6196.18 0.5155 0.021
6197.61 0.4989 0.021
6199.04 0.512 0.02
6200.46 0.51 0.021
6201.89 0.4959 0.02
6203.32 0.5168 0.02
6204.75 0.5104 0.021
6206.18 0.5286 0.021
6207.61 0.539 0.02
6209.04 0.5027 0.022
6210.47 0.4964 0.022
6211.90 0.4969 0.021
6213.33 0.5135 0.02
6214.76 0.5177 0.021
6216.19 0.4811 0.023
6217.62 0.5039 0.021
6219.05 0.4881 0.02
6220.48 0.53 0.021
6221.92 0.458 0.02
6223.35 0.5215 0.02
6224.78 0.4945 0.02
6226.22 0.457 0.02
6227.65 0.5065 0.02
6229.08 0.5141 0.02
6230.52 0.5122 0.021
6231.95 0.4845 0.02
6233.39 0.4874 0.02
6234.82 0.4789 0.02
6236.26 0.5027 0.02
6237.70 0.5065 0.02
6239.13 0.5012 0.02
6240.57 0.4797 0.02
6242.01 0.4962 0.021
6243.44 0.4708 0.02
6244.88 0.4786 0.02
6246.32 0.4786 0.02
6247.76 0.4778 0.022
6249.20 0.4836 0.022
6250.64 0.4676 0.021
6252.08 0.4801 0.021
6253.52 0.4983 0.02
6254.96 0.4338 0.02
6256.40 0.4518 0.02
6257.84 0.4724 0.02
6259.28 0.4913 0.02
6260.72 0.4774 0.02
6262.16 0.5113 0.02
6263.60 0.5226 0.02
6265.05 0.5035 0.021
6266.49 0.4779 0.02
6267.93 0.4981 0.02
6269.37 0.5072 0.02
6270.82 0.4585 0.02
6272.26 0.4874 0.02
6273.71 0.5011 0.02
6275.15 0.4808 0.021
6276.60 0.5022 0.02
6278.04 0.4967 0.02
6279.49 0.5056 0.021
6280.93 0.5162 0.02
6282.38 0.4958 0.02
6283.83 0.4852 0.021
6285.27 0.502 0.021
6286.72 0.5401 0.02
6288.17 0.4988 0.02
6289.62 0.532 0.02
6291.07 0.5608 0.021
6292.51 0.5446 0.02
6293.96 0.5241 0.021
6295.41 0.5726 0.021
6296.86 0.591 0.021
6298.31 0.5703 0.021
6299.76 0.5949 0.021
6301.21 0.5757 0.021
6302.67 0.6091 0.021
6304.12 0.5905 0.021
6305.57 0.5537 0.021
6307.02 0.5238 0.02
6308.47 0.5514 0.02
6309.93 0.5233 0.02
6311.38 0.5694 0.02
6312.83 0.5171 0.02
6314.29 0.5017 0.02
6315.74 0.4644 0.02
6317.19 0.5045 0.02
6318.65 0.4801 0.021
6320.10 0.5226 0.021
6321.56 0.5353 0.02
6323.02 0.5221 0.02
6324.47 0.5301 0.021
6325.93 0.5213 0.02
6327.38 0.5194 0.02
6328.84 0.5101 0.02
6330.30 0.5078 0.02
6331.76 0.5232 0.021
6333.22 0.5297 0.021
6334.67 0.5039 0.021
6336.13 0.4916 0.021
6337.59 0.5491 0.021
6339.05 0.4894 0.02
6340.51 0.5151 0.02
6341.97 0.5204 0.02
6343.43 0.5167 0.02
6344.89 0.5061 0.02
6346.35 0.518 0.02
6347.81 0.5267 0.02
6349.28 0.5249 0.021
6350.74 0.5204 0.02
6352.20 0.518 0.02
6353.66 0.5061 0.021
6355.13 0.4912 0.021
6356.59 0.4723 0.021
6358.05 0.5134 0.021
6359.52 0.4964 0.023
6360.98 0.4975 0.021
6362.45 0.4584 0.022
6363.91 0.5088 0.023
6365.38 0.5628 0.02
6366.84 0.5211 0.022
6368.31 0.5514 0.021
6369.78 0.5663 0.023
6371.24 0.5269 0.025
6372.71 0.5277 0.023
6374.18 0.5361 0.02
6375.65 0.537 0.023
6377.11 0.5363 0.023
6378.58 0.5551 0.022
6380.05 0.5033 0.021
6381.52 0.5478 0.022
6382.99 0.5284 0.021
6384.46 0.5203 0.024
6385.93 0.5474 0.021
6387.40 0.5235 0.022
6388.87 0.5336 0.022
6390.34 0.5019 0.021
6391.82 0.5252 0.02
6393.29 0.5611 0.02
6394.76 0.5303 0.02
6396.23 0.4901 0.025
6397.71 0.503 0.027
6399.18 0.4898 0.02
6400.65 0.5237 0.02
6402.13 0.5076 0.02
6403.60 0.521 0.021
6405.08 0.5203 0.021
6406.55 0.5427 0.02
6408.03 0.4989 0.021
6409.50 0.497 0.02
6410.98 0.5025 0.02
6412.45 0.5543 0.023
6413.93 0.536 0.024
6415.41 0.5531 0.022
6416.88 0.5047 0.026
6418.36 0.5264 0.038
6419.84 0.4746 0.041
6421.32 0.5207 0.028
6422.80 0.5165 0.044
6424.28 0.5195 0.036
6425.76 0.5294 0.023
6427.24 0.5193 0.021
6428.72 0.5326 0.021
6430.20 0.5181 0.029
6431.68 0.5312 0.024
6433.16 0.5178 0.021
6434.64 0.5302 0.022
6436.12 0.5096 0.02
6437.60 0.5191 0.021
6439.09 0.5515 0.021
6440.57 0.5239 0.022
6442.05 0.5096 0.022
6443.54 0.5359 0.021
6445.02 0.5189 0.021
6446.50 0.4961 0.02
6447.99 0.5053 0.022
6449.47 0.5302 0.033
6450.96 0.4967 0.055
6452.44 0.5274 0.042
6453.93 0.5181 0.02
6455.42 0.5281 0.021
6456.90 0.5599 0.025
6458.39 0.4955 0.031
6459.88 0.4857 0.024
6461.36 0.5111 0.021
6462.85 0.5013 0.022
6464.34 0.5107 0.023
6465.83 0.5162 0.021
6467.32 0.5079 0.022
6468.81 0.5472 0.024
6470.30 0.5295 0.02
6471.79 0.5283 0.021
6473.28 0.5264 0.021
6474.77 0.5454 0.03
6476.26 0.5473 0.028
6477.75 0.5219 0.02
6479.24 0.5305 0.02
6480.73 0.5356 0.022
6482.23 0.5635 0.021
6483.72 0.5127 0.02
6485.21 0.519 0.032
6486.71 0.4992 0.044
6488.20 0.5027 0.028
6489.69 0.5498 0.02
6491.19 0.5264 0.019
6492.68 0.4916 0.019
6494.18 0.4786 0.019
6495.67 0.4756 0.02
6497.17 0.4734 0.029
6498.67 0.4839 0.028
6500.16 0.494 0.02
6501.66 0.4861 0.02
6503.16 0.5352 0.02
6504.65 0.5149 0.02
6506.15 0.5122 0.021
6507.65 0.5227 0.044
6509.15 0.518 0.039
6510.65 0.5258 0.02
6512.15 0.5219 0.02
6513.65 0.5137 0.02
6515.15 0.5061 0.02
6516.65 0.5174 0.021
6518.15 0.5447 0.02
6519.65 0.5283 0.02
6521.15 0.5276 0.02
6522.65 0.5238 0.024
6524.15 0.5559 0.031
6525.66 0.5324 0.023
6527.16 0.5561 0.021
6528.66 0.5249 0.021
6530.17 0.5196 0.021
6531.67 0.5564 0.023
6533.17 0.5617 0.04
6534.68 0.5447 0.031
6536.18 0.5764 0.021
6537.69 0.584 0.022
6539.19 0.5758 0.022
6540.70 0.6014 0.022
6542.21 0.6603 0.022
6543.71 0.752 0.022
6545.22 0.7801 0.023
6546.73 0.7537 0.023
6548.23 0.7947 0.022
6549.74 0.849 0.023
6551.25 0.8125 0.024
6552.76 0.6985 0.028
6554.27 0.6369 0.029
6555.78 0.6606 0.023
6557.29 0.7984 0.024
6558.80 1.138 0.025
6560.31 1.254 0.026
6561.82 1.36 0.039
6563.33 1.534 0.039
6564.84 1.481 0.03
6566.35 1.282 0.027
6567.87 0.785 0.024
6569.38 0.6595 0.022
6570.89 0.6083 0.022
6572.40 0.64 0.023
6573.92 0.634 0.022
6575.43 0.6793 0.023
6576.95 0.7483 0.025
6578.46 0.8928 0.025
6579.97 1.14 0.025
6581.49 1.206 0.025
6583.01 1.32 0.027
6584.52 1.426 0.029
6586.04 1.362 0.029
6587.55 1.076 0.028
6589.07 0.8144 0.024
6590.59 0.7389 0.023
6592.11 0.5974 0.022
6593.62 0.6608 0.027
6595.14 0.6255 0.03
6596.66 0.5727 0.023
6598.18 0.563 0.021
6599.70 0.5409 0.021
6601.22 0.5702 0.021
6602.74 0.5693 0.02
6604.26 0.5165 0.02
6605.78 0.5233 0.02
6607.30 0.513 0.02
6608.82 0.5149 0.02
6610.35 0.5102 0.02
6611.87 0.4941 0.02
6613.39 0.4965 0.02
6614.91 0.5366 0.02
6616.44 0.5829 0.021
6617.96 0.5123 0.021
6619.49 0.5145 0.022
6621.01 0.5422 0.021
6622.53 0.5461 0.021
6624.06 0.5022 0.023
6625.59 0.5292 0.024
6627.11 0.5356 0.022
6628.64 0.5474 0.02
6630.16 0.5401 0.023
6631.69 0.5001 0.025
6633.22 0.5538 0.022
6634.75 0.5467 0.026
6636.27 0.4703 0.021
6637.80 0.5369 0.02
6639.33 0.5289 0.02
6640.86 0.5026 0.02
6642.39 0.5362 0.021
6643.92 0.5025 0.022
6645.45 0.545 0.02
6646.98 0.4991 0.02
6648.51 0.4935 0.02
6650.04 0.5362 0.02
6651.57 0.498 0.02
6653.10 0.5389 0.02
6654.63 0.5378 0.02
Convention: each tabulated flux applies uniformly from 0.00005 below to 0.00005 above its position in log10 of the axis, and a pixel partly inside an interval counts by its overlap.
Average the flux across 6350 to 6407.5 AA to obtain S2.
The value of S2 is 0.521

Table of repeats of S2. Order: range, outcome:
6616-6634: 0.533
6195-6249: 0.499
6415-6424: 0.515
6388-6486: 0.521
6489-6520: 0.51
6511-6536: 0.534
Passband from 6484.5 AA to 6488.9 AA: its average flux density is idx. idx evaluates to 0.507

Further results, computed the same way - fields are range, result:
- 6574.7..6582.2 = 0.932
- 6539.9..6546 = 0.697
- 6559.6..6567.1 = 1.38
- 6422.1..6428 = 0.521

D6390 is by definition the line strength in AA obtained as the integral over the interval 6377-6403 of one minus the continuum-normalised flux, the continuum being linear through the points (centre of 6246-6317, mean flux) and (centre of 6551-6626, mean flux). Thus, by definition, 3.59 AA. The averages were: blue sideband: 0.514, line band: 0.523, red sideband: 0.779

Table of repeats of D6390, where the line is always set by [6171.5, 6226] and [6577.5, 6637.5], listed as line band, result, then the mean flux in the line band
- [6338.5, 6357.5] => 1.9 AA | 0.51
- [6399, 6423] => 3.0 AA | 0.518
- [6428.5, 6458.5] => 4.1 AA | 0.522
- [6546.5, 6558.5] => -2.2 AA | 0.765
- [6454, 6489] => 5.3 AA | 0.523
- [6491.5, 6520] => 5.5 AA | 0.508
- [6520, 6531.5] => 1.8 AA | 0.535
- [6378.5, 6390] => 1.0 AA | 0.53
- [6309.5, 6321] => 0.9 AA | 0.511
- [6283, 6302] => -0.1 AA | 0.545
